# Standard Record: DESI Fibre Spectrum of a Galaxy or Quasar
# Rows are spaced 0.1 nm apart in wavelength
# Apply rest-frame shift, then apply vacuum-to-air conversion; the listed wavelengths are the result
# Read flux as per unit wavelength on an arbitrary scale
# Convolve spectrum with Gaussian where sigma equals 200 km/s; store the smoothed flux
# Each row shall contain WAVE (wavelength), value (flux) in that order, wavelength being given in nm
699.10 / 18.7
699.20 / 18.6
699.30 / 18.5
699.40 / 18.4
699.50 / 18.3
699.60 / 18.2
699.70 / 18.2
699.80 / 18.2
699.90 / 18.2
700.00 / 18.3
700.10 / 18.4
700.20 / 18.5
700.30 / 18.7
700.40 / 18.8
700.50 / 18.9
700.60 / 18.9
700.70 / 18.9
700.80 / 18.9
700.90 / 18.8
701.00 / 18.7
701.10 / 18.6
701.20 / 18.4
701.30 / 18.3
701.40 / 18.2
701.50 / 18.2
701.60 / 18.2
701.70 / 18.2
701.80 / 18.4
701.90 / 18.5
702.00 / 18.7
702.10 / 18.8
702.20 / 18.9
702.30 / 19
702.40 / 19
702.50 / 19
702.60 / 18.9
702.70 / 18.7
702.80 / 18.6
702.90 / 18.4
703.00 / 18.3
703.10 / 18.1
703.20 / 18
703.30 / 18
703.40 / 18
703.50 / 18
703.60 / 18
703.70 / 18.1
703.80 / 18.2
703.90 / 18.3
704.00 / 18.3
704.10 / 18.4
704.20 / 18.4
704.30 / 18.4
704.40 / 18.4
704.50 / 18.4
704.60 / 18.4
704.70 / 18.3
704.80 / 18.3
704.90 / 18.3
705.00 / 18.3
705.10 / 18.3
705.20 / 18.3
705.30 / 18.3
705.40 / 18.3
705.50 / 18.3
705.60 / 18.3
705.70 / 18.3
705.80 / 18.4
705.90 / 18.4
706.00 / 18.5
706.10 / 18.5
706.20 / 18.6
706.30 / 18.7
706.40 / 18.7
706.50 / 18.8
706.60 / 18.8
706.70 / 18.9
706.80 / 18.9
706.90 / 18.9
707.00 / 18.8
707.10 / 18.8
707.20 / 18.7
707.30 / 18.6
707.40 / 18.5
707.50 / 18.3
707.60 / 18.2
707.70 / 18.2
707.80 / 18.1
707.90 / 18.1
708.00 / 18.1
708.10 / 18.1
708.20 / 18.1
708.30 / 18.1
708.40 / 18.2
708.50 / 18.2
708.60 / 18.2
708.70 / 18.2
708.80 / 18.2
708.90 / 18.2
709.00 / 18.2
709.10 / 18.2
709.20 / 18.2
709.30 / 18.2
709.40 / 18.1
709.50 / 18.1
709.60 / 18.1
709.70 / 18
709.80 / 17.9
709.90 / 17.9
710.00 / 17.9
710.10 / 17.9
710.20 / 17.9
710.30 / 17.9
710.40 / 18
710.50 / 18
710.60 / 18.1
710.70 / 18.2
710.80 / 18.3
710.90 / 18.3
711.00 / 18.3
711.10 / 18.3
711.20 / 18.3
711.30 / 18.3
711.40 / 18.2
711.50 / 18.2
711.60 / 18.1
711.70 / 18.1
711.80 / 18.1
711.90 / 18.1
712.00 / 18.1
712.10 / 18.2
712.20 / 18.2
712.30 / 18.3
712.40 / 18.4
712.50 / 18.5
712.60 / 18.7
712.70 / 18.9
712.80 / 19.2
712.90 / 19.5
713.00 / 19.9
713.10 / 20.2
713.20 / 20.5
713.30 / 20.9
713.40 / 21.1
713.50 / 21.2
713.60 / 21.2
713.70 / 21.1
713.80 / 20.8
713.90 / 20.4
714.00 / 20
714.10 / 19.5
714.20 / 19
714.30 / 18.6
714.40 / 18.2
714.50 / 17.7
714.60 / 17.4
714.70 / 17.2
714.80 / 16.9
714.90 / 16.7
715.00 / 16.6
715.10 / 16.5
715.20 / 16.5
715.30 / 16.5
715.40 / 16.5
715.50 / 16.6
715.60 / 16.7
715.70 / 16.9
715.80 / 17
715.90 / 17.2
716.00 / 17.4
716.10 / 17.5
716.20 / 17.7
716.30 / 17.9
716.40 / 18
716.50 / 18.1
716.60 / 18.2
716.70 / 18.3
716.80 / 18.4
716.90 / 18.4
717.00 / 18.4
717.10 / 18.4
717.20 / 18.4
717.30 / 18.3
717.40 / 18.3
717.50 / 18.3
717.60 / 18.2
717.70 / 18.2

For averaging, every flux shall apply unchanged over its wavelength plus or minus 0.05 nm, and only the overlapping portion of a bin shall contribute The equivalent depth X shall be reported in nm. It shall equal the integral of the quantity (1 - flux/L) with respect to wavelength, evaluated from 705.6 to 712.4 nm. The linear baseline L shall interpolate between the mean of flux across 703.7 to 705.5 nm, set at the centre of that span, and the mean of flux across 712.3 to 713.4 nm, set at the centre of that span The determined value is 0.24 nm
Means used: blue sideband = 18.3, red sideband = 19.5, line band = 18.3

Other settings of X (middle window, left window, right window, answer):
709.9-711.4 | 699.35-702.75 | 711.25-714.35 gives 0.08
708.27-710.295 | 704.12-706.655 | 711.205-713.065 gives 0.04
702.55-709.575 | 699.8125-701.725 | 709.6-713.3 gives 0.05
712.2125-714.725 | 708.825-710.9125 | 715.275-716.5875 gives -0.27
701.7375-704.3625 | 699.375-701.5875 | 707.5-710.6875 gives -0.01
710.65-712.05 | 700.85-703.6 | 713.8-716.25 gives -0.03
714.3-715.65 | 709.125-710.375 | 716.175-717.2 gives 0.09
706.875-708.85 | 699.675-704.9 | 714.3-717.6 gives -0.03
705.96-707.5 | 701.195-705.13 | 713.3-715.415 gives -0.02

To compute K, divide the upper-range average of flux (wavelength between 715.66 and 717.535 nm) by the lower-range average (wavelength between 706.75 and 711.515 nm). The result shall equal 1.0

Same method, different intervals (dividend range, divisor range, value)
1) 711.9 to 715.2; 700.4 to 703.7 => 1.02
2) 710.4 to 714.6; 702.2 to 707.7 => 1.03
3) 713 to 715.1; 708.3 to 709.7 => 1.06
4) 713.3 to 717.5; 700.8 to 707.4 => 0.99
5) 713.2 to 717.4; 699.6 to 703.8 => 0.99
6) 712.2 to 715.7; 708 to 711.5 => 1.03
